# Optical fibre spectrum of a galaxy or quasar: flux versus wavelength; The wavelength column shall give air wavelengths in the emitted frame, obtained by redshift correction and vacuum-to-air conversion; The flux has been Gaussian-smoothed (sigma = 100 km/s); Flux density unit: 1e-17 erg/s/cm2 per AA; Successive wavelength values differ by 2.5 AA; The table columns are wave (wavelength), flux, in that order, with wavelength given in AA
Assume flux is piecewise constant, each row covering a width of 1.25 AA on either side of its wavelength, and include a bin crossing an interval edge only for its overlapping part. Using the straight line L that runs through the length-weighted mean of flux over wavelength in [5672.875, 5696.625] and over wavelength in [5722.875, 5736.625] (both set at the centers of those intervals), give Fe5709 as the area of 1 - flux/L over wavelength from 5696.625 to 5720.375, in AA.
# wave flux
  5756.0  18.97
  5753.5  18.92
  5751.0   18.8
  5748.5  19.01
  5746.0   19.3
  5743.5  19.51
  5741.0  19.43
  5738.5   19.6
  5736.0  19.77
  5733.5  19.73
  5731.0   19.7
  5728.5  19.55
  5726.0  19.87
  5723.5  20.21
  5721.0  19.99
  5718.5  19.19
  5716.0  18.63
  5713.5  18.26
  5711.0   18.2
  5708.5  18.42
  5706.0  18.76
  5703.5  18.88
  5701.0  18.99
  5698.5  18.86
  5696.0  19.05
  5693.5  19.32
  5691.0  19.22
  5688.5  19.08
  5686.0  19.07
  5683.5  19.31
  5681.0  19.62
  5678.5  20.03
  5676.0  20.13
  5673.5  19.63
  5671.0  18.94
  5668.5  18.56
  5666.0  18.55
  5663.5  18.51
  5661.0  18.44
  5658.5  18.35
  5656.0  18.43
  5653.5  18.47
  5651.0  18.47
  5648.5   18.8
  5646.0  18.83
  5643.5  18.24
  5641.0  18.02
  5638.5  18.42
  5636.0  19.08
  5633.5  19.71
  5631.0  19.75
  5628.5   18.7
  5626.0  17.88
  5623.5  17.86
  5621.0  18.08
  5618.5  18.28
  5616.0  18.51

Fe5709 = 1.1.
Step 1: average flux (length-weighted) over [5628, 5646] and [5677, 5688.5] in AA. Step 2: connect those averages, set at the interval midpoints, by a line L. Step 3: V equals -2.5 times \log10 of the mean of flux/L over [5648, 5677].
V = 0.03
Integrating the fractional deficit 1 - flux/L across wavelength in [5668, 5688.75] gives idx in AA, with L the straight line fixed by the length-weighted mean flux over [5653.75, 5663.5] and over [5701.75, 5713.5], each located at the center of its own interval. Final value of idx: -1.1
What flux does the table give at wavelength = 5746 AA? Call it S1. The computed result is 19.3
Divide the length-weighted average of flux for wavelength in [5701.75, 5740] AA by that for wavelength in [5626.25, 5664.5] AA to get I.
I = 1.03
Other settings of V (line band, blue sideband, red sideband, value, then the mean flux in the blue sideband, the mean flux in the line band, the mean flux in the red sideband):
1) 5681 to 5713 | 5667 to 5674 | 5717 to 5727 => 0.025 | 19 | 18.9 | 19.8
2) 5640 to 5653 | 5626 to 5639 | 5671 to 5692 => 0.040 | 19.1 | 18.5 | 19.5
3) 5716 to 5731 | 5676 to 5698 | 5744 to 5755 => -0.027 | 19.4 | 19.7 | 19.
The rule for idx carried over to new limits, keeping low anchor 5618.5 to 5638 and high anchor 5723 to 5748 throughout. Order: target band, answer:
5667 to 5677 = -0.1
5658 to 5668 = 0.3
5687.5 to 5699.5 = 0.1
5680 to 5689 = 0.0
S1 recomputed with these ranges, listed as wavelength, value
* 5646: 18.83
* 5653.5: 18.47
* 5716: 18.63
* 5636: 19.08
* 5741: 19.43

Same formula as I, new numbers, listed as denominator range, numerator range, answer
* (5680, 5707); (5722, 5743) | 1.03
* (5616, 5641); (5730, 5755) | 1.04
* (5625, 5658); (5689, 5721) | 1.01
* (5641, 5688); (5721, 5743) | 1.05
